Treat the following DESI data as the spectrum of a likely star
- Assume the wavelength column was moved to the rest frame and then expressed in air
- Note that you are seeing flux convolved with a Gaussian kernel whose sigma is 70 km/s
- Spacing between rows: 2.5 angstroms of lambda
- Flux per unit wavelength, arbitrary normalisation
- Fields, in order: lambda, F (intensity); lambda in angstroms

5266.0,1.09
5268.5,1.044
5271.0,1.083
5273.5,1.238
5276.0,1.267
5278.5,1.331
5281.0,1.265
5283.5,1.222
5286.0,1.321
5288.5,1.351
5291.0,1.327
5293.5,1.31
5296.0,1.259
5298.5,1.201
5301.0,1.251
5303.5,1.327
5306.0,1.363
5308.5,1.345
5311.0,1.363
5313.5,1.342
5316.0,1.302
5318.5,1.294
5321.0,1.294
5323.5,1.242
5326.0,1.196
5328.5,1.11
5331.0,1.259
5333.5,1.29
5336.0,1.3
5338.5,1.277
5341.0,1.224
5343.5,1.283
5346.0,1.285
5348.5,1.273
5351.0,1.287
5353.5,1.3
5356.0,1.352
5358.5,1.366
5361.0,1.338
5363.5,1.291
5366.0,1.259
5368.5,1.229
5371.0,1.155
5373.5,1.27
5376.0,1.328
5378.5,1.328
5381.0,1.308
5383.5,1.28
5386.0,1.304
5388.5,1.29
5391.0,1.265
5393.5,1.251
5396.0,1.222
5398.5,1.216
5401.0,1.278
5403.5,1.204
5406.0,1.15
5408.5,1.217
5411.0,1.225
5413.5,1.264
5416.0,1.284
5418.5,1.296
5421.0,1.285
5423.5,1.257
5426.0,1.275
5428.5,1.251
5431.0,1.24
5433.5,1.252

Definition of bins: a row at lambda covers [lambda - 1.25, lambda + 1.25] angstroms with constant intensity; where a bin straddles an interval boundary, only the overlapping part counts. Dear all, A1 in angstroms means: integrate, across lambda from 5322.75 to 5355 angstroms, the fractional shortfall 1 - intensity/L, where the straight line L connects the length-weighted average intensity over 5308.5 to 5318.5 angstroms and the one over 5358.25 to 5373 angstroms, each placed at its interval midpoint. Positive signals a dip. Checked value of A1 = 1.1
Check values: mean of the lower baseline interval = 1.33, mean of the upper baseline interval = 1.27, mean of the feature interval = 1.26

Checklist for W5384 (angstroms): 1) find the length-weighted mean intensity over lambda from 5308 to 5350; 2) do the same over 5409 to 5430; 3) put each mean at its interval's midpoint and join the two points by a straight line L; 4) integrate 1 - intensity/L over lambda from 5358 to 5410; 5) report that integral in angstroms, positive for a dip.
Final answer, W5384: 0.2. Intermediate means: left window 1.27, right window 1.27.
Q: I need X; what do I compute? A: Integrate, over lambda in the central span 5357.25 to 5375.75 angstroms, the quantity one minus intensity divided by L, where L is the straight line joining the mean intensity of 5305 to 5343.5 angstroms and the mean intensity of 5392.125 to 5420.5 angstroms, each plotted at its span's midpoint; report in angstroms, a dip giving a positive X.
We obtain -0.3 angstroms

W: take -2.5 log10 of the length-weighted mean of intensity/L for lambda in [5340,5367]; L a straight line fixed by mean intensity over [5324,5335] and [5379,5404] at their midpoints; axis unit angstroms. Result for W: -0.05 mag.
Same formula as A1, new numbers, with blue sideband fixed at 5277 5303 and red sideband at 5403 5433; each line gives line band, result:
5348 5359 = -0.4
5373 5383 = -0.4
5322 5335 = 0.5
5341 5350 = 0.0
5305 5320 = -0.7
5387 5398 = 0.0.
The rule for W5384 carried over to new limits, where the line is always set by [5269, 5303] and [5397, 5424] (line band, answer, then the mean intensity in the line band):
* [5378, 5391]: -0.5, 1.3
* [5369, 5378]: -0.1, 1.26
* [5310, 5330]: -0.2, 1.27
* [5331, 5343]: -0.2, 1.27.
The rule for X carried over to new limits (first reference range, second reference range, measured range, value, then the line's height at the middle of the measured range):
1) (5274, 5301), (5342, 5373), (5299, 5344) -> 0.1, 1.28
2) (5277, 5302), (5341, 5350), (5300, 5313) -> -0.5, 1.28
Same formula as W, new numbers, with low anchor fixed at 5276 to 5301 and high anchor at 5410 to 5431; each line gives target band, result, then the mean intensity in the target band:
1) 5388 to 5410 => 0.03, 1.23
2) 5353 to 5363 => -0.05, 1.34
